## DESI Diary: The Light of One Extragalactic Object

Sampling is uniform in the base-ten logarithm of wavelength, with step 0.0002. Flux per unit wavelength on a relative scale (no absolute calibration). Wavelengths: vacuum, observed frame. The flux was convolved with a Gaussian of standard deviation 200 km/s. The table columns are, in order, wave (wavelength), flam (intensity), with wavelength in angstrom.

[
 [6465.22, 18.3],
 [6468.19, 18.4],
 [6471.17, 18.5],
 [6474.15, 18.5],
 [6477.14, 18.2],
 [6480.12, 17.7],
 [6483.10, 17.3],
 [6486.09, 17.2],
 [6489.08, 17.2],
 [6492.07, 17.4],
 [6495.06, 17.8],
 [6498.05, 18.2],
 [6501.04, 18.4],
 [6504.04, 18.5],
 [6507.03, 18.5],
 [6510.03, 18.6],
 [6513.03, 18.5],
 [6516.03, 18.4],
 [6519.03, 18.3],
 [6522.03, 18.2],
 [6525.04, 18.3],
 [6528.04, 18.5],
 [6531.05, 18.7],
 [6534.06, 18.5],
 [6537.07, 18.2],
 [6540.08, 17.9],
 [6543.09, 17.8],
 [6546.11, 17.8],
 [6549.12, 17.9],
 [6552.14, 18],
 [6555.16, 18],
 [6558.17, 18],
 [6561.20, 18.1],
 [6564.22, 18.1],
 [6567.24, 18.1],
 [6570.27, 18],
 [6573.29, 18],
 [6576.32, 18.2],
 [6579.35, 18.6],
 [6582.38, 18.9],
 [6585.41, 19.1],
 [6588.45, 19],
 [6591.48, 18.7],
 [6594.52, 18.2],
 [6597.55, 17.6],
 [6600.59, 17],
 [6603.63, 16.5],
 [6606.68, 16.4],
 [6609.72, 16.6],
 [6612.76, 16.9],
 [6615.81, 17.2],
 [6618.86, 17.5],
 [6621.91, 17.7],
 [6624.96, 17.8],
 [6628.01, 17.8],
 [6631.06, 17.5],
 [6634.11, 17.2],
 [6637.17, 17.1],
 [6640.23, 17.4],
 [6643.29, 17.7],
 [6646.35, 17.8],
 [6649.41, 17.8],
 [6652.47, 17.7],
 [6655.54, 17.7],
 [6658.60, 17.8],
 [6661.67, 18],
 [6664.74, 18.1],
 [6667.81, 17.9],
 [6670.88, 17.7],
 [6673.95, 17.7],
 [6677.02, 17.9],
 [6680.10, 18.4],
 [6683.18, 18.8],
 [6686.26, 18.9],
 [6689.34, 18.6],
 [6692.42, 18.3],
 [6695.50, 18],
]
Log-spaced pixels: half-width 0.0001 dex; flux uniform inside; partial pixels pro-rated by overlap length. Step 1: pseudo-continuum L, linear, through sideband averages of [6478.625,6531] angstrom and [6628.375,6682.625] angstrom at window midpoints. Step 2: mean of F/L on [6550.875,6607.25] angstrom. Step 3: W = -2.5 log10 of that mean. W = -0.01 mag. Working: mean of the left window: 18.1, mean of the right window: 17.8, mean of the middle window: 18.1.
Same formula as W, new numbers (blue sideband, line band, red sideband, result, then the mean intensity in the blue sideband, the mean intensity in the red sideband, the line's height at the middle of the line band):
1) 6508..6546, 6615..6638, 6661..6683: 0.037 mag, 18.3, 18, 18.1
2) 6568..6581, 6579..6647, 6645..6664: 0.023 mag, 18.2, 17.8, 18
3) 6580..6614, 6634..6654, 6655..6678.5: 0.017 mag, 17.7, 17.9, 17.8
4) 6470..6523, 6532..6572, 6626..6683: -0.005 mag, 18.1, 17.8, 18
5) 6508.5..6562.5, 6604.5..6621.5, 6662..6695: 0.078 mag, 18.2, 18.2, 18.2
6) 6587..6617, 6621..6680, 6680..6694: 0.023 mag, 17.4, 18.6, 18.1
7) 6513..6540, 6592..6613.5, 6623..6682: 0.054 mag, 18.4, 17.7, 18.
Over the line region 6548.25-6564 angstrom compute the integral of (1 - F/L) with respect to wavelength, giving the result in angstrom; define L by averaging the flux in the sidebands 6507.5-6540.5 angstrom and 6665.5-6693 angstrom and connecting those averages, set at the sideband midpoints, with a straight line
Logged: 0.30 angstrom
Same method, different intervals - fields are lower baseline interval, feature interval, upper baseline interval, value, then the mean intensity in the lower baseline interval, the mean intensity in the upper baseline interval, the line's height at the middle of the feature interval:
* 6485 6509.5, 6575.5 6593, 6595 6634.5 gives -1.4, 17.9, 17.2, 17.4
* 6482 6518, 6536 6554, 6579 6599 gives 0.4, 18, 18.6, 18.3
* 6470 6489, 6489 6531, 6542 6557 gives -0.9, 17.8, 17.9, 17.9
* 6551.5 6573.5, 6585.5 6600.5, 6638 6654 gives -0.3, 18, 17.7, 17.9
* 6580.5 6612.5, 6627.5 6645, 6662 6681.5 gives 0.4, 17.8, 18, 17.9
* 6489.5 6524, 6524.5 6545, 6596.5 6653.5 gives -0.3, 18.2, 17.3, 18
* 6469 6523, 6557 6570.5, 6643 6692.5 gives 0.0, 18.1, 18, 18.1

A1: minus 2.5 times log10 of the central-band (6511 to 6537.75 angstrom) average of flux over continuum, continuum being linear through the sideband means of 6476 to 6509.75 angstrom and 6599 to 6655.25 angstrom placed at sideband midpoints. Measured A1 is -0.04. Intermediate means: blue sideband 17.9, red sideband 17.3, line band 18.4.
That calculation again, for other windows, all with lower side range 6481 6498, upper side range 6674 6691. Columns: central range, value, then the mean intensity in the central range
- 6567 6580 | -0.02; 18.2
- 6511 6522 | -0.05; 18.4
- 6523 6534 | -0.05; 18.5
